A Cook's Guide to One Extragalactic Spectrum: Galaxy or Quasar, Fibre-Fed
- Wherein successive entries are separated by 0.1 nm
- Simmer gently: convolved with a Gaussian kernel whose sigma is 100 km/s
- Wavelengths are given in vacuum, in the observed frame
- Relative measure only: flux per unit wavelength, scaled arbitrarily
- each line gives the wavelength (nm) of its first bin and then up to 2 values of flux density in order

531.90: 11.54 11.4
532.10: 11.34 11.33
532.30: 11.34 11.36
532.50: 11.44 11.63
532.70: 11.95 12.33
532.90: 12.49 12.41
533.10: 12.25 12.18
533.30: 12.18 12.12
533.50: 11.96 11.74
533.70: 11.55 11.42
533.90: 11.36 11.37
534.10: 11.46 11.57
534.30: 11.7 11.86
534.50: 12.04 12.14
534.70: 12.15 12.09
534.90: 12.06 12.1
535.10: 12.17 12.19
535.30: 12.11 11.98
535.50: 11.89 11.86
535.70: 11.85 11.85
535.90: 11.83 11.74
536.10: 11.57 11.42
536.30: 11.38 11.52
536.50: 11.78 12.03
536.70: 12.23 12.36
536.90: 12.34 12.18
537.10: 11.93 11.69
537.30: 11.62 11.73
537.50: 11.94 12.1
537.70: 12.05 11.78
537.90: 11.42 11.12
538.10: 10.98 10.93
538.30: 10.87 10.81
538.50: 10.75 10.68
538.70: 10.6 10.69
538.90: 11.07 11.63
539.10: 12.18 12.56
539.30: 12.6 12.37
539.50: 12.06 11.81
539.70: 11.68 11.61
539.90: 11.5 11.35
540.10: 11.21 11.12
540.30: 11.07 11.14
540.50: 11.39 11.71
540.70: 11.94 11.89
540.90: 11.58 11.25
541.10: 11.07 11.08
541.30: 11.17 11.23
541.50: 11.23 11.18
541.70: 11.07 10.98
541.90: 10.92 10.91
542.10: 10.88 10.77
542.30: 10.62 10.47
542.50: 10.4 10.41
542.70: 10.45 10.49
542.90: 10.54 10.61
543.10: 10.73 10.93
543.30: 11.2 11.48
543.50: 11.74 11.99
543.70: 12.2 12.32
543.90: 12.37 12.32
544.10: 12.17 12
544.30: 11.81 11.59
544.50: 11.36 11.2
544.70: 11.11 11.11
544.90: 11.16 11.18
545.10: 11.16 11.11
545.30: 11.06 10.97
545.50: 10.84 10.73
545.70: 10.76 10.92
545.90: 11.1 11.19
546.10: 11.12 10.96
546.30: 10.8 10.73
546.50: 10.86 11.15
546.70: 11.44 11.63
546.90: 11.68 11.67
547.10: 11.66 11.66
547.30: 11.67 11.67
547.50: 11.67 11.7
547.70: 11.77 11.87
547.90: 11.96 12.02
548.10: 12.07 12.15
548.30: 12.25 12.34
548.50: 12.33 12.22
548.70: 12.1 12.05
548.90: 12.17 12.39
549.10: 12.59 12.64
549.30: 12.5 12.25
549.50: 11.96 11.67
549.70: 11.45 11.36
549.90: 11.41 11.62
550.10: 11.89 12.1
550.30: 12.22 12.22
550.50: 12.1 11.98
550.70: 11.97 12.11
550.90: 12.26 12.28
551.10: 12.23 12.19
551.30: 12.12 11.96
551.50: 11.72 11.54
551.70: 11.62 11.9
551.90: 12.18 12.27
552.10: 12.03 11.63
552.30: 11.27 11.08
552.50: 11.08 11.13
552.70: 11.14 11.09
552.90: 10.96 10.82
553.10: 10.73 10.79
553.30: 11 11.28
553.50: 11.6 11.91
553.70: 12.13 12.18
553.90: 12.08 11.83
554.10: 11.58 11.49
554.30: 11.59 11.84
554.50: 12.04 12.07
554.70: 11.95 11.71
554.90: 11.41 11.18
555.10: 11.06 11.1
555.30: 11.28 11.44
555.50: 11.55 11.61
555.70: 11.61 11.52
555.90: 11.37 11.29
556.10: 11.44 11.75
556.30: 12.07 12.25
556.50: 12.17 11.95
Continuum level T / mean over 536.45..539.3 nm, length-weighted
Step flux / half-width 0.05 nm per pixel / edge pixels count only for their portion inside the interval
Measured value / 11.6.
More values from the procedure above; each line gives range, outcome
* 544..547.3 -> 11.3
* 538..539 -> 10.9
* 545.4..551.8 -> 11.8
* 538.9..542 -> 11.5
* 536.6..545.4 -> 11.4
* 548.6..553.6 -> 11.8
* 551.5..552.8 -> 11.6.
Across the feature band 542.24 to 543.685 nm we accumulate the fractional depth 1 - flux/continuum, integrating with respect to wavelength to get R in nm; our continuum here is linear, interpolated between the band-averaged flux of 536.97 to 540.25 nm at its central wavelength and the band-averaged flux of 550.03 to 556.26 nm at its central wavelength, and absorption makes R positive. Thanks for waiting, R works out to 0.08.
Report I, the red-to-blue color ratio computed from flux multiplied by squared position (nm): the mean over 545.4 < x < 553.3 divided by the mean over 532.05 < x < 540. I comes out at 1.04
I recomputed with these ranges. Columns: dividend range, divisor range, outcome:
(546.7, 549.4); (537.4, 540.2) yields 1.08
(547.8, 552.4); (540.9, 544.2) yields 1.10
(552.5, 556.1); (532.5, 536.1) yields 1.04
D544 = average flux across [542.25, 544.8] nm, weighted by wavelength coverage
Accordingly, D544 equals 11.3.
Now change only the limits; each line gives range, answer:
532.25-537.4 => 11.9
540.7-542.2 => 11.2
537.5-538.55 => 11.3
